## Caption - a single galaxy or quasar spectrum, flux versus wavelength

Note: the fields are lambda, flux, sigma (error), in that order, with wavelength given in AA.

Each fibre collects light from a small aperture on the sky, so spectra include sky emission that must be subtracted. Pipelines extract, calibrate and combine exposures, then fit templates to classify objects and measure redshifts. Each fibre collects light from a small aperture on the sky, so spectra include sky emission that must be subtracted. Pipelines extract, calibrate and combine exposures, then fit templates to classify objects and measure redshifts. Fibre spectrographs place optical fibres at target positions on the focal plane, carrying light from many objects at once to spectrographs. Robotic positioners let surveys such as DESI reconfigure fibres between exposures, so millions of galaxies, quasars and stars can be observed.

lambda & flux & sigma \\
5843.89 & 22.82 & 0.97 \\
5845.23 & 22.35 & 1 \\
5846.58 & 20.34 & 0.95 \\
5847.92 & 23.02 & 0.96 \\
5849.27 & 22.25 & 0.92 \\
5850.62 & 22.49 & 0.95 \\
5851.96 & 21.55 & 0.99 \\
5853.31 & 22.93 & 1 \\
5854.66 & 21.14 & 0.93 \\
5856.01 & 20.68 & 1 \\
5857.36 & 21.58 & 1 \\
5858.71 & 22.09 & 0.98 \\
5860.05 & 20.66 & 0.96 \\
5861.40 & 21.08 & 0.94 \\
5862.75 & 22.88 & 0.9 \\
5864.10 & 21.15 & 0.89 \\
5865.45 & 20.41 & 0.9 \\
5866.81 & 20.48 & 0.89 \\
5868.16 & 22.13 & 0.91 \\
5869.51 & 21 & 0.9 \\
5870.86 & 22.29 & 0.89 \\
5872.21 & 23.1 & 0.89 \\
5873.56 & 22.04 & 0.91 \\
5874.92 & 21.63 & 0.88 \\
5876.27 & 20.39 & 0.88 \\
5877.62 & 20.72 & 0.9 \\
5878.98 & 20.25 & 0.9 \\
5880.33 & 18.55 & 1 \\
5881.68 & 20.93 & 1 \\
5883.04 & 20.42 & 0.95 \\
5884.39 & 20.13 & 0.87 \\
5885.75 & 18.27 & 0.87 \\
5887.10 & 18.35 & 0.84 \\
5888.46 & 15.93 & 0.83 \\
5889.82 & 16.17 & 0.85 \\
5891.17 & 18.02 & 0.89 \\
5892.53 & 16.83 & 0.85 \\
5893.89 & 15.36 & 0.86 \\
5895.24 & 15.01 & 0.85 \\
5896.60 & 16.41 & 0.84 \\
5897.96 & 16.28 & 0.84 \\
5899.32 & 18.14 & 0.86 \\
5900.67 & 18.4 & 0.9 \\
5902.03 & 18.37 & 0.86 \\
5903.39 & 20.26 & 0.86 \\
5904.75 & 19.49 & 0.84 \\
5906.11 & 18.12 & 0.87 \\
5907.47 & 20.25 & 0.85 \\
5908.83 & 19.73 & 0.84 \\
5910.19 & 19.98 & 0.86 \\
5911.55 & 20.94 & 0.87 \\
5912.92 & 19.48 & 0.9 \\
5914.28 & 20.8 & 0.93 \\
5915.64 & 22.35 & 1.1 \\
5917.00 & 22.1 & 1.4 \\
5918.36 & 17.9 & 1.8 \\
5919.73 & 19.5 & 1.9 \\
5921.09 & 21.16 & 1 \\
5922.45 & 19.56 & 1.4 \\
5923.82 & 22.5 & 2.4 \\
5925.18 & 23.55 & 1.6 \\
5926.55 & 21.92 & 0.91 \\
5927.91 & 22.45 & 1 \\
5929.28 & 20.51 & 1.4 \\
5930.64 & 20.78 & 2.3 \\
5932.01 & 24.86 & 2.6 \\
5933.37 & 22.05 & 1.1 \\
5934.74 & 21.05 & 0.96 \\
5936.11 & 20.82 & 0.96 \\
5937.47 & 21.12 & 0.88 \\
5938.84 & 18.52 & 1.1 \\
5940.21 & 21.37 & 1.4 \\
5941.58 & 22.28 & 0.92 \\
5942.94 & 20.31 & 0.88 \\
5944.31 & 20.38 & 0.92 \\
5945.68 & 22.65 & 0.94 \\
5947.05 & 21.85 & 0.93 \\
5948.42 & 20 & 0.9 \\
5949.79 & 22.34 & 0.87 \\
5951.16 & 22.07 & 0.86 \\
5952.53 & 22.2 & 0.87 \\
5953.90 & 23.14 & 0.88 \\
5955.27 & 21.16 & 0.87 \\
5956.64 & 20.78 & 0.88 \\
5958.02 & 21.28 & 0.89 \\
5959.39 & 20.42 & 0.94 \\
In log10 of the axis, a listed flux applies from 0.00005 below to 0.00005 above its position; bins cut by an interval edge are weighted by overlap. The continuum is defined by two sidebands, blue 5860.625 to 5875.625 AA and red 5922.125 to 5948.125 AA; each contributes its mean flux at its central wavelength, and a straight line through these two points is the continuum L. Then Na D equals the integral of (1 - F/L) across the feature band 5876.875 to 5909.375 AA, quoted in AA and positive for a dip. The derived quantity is 4.9 AA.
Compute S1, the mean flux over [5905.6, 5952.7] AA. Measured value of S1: 21.1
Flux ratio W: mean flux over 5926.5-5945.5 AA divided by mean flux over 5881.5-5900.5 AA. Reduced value 1.2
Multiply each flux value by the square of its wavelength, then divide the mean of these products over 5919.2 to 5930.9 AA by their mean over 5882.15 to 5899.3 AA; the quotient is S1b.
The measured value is 1.25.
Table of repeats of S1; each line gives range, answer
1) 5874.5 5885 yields 20.4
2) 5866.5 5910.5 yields 19.2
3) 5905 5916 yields 20.1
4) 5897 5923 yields 19.6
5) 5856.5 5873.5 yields 21.6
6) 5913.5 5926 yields 21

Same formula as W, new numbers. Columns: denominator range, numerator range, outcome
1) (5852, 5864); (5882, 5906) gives 0.82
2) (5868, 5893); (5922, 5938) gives 1.10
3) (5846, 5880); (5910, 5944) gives 0.98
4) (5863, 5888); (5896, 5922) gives 0.94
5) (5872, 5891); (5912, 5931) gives 1.07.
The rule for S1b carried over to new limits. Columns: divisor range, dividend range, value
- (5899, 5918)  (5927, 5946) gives 1.08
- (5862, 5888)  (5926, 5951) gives 1.05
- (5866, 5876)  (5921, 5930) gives 1.02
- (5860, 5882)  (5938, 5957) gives 1.04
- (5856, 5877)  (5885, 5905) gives 0.82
